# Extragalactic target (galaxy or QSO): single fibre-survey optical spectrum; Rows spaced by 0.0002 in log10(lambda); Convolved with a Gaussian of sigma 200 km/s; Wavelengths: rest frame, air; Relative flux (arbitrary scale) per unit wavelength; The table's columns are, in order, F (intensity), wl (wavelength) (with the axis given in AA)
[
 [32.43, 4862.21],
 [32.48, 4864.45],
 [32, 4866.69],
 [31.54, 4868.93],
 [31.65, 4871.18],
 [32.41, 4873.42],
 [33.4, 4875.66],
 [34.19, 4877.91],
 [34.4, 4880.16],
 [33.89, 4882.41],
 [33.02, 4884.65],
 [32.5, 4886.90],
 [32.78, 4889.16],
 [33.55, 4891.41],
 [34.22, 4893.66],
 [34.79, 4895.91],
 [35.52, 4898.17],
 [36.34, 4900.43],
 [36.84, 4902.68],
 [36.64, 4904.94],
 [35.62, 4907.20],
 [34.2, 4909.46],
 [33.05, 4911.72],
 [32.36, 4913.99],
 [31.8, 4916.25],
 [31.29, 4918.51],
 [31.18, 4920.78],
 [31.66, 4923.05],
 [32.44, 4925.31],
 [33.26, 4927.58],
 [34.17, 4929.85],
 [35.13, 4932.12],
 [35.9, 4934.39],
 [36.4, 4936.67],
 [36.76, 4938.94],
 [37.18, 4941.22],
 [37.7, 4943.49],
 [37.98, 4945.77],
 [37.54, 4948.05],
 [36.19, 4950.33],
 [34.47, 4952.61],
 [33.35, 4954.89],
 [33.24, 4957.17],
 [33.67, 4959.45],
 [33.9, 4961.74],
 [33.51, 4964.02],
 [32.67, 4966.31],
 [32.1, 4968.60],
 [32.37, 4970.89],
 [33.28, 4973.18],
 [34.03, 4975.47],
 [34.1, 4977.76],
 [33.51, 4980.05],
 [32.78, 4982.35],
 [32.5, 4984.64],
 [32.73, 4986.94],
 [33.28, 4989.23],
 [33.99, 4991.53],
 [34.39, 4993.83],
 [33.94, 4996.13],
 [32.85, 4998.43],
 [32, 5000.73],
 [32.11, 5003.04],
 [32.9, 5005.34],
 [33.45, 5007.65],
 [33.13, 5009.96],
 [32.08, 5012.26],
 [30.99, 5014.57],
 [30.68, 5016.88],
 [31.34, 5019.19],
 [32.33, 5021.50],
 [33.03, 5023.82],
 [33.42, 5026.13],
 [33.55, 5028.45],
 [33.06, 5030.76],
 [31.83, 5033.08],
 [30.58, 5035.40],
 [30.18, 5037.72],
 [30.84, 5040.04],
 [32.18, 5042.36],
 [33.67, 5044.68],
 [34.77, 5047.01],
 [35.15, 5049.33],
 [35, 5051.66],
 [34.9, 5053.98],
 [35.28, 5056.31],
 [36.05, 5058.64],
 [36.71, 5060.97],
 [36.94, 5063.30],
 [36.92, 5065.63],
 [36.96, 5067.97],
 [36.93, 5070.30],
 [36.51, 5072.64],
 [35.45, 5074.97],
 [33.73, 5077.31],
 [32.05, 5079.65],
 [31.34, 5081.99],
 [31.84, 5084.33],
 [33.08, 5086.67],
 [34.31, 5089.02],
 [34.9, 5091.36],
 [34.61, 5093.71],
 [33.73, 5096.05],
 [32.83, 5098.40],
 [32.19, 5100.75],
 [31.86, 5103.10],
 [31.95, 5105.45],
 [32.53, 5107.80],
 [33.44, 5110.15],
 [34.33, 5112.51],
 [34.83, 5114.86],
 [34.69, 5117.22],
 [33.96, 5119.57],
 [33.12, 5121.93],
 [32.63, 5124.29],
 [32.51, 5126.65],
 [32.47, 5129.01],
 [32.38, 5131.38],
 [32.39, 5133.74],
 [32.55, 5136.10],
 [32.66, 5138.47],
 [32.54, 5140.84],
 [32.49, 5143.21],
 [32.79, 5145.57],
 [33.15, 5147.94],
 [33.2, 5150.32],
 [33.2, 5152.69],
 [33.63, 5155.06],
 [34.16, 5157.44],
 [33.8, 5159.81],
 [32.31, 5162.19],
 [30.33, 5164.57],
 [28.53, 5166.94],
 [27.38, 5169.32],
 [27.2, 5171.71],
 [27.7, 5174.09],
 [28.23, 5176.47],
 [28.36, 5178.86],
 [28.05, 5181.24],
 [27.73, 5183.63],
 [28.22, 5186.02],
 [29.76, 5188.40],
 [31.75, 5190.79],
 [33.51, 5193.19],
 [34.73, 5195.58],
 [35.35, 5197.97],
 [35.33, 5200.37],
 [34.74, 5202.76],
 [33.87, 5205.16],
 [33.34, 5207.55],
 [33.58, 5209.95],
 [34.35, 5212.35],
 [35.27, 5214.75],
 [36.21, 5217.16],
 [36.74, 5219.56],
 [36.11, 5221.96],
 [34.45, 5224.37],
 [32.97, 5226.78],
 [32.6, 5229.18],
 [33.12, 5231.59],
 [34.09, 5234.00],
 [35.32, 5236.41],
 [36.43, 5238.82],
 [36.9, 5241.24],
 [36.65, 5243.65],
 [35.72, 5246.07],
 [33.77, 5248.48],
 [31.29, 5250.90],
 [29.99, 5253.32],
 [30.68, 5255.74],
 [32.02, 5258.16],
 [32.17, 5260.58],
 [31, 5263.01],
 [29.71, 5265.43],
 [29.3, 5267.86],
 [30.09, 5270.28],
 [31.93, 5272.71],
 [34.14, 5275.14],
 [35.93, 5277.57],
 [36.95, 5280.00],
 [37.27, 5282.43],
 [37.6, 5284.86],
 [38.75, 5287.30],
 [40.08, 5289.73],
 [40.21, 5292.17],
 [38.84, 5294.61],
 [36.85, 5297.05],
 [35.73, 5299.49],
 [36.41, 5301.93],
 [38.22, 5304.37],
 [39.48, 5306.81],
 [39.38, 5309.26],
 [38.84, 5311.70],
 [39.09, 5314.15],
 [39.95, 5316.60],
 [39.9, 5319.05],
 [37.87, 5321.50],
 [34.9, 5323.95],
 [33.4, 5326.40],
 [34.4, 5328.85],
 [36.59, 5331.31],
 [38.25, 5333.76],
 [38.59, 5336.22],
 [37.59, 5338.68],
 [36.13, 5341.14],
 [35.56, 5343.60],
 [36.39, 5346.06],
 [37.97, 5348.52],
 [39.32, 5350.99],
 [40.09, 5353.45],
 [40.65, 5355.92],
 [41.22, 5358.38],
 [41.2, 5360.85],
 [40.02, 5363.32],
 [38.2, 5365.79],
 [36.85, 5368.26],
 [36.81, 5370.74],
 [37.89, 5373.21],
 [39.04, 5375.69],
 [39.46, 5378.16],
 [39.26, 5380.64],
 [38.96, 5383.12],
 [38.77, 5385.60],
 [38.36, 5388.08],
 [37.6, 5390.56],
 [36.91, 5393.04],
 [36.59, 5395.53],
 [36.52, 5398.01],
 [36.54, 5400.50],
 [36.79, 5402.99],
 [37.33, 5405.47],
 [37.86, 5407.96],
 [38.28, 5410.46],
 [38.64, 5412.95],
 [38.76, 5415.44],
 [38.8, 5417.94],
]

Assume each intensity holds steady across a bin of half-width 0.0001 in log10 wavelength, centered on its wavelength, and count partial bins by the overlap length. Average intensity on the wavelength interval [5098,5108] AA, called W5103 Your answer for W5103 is 32.2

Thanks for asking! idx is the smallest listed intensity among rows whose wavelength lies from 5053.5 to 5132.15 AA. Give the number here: 31.34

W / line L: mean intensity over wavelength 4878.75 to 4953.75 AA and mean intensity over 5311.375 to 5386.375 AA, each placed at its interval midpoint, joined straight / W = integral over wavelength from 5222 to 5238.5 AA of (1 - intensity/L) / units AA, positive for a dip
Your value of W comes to 1.4 AA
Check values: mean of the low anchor 34.6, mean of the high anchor 38.2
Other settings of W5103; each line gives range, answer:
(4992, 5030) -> 32.7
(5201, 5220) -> 34.7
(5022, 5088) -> 34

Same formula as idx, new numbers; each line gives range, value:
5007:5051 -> 30.18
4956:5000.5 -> 32.1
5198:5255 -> 29.99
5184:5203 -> 28.22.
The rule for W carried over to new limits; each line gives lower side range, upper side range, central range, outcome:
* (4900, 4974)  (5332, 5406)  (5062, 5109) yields 2.1 AA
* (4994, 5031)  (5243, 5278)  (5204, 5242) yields -2.9 AA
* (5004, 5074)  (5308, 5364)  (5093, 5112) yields 1.0 AA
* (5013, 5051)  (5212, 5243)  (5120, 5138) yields 0.6 AA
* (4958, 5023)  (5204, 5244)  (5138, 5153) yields 0.6 AA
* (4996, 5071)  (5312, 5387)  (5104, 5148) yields 2.3 AA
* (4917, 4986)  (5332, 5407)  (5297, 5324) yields -0.5 AA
